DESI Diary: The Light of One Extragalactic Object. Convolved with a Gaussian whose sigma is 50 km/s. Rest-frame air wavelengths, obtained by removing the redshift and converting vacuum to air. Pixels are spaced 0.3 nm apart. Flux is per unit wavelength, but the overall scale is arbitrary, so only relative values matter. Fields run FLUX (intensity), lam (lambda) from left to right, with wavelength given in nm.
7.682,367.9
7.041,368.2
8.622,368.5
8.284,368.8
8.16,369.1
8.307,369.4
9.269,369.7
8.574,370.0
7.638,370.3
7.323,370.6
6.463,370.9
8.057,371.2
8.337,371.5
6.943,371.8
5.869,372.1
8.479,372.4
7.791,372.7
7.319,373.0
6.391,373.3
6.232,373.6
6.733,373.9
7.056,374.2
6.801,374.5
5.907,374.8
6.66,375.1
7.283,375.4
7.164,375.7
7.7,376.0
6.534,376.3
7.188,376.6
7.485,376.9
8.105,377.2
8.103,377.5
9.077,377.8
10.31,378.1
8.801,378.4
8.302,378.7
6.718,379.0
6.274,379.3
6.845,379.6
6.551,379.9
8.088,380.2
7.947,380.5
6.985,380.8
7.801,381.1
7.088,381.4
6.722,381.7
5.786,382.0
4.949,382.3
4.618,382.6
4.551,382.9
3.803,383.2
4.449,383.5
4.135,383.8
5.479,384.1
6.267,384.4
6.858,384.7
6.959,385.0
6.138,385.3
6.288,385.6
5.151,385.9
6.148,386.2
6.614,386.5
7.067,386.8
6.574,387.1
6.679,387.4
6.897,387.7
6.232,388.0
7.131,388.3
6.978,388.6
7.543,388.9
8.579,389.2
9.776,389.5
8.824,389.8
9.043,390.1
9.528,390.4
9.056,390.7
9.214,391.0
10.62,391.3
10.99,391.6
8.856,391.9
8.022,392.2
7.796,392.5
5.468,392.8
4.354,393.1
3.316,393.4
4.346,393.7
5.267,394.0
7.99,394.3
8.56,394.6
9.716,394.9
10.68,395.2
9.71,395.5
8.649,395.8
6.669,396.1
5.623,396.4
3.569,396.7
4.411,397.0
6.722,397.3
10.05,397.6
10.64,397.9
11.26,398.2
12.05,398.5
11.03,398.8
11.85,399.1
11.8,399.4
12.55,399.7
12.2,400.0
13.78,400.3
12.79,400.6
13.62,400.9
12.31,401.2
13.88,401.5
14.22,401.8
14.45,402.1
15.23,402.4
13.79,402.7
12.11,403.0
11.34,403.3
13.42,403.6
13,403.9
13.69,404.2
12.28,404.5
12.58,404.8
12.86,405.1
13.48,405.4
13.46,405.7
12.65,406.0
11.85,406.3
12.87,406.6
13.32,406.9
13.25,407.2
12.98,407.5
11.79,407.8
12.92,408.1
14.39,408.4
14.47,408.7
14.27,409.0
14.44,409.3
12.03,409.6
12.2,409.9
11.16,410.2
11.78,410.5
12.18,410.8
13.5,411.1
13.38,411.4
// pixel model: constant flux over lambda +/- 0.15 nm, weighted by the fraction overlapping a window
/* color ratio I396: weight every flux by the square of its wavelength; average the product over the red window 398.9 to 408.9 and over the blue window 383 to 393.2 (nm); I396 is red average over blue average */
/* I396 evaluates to 1.97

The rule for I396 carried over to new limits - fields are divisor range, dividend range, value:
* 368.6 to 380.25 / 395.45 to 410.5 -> 1.84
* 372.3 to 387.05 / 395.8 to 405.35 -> 1.89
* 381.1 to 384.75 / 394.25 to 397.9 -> 1.53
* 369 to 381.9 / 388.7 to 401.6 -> 1.36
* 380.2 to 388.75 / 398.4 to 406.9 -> 2.29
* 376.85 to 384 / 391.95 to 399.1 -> 1.24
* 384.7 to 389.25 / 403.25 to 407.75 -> 2.11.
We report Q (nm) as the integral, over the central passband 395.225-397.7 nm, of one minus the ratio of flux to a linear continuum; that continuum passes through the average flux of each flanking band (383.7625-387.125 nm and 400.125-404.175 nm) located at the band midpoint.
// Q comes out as 0.87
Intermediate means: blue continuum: 6.19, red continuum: 13.4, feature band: 7.05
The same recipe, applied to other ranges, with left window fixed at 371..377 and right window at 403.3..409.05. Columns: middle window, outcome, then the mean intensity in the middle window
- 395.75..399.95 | 0.88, 9.15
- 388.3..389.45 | 0.24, 7.81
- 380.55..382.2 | 0.31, 6.88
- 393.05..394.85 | 0.81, 5.94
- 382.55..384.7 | 0.96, 4.91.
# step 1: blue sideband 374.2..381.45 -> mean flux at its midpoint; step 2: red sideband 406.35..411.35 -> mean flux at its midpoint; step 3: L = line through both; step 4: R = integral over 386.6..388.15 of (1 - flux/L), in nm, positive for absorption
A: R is 0.42 nm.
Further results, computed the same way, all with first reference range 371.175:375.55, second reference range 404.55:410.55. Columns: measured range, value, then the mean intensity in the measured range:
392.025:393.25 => 0.46 nm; 6.46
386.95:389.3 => 0.62 nm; 7.04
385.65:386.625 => 0.34 nm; 5.99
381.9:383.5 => 0.73 nm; 4.68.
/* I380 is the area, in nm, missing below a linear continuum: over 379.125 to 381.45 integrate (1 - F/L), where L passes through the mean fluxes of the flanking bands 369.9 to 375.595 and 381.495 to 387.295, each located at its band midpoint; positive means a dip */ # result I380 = -0.36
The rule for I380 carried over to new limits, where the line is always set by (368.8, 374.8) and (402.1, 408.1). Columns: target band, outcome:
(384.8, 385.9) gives 0.385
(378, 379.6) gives 0.130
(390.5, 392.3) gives 0.202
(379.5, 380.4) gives 0.161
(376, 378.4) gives 0.063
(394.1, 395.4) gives 0.250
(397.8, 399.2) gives 0.060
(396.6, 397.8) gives 0.535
